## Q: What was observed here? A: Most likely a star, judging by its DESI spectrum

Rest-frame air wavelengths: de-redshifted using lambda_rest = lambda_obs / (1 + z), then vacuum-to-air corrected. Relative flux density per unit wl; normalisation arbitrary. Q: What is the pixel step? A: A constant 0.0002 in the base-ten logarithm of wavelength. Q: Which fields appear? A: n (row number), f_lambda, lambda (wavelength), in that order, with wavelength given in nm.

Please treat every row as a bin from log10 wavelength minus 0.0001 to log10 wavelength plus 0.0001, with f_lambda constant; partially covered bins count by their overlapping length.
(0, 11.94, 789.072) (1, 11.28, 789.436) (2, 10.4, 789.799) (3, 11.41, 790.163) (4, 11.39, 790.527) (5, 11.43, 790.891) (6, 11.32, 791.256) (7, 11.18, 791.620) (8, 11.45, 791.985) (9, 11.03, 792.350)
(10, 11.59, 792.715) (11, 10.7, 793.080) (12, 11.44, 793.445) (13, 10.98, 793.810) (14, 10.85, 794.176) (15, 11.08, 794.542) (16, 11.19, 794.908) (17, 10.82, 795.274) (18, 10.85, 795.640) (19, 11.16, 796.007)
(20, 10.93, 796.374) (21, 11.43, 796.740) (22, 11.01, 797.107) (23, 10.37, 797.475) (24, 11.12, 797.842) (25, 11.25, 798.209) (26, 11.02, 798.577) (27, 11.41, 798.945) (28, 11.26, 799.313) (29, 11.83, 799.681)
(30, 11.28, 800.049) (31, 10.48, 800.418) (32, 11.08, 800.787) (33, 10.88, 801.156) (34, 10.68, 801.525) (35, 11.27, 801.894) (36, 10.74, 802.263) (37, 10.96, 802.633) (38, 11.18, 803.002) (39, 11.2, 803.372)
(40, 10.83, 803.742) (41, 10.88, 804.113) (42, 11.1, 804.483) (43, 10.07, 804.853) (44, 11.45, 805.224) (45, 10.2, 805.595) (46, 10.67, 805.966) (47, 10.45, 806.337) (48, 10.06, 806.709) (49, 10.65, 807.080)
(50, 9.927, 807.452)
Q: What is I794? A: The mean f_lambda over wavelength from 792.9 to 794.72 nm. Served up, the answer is 11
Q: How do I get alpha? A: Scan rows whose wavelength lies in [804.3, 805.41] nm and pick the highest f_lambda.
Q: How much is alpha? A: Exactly 11.45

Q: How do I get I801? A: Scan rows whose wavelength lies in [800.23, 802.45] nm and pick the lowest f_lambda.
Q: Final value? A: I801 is 10.48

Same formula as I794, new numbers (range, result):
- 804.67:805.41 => 10.8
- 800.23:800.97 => 10.8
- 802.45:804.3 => 11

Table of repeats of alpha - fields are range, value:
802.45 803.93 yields 11.2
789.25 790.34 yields 11.41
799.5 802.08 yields 11.83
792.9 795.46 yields 11.44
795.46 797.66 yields 11.43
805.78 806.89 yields 10.67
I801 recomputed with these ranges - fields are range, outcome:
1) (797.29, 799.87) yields 10.37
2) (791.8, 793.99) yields 10.7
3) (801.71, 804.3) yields 10.74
